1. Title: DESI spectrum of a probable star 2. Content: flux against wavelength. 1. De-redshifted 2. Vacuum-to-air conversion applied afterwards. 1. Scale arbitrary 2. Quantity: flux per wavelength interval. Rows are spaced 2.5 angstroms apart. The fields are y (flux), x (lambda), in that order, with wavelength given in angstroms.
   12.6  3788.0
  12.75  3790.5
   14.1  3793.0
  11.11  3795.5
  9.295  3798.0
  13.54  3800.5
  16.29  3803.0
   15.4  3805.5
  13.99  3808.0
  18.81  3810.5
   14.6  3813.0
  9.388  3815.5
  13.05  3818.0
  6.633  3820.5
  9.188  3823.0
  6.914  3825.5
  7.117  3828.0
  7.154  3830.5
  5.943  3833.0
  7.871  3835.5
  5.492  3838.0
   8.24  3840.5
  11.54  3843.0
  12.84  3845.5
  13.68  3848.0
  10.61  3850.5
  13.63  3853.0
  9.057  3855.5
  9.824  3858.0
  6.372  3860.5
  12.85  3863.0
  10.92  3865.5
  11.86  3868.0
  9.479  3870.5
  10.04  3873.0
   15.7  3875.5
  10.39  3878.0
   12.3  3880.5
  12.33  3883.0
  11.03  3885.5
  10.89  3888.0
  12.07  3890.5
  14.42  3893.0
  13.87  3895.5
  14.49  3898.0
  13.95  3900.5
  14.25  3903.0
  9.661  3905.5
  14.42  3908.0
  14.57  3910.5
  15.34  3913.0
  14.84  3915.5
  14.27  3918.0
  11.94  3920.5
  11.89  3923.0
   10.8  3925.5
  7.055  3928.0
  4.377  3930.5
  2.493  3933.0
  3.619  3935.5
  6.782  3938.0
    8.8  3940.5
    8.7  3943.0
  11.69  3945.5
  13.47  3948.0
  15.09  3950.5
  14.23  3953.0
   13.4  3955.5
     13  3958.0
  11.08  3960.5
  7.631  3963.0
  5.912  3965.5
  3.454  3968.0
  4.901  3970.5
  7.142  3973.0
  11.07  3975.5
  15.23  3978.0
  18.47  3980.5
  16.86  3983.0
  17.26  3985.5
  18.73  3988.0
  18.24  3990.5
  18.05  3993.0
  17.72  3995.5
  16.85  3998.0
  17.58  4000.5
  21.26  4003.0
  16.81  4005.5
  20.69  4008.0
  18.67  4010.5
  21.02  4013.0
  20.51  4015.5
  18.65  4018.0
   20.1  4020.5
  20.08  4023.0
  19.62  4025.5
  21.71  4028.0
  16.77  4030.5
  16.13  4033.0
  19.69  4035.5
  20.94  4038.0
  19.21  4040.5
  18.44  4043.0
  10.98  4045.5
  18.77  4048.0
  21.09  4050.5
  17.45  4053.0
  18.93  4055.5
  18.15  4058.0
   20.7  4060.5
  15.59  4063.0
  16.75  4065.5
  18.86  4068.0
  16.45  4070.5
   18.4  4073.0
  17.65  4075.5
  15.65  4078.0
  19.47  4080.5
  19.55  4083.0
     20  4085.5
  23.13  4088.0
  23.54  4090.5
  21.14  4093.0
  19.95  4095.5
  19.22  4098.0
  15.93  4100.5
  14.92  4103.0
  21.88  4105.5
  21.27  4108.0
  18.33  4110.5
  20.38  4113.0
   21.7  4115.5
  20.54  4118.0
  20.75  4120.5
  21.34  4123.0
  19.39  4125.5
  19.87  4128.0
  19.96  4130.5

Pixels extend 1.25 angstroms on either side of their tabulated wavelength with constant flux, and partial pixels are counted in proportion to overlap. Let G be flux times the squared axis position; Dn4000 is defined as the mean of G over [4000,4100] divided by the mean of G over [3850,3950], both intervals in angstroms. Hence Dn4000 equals 1.83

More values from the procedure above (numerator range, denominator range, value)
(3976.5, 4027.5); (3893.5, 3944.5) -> 1.79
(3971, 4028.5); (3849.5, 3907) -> 1.60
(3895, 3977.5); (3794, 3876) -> 1.03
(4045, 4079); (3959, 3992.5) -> 1.52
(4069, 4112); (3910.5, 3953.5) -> 2.01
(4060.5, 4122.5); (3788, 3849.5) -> 2.00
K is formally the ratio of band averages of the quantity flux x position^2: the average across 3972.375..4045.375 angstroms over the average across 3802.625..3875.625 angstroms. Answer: 1.84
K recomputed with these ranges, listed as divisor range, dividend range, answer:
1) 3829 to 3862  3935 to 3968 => 1.14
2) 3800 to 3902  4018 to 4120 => 1.88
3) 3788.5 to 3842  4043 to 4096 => 1.96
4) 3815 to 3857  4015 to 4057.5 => 2.22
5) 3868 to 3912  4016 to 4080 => 1.58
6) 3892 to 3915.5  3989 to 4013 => 1.40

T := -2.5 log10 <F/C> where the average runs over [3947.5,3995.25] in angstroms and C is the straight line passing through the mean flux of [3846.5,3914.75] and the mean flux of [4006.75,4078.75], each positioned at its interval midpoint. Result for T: 0.22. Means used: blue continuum 12.2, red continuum 18.6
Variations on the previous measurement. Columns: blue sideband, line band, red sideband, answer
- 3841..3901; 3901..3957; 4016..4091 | 0.25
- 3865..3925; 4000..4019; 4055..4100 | -0.17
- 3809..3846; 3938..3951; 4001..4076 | 0.32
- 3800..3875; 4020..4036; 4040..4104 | -0.13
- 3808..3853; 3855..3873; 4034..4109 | 0.13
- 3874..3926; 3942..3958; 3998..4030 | 0.23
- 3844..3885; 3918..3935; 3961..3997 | 0.41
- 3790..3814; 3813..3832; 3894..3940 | 0.46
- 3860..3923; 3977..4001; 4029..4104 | -0.11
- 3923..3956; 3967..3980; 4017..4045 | 0.40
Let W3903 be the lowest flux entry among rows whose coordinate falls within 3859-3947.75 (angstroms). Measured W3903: 2.493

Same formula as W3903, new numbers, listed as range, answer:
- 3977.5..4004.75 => 15.23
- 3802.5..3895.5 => 5.492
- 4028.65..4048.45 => 10.98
